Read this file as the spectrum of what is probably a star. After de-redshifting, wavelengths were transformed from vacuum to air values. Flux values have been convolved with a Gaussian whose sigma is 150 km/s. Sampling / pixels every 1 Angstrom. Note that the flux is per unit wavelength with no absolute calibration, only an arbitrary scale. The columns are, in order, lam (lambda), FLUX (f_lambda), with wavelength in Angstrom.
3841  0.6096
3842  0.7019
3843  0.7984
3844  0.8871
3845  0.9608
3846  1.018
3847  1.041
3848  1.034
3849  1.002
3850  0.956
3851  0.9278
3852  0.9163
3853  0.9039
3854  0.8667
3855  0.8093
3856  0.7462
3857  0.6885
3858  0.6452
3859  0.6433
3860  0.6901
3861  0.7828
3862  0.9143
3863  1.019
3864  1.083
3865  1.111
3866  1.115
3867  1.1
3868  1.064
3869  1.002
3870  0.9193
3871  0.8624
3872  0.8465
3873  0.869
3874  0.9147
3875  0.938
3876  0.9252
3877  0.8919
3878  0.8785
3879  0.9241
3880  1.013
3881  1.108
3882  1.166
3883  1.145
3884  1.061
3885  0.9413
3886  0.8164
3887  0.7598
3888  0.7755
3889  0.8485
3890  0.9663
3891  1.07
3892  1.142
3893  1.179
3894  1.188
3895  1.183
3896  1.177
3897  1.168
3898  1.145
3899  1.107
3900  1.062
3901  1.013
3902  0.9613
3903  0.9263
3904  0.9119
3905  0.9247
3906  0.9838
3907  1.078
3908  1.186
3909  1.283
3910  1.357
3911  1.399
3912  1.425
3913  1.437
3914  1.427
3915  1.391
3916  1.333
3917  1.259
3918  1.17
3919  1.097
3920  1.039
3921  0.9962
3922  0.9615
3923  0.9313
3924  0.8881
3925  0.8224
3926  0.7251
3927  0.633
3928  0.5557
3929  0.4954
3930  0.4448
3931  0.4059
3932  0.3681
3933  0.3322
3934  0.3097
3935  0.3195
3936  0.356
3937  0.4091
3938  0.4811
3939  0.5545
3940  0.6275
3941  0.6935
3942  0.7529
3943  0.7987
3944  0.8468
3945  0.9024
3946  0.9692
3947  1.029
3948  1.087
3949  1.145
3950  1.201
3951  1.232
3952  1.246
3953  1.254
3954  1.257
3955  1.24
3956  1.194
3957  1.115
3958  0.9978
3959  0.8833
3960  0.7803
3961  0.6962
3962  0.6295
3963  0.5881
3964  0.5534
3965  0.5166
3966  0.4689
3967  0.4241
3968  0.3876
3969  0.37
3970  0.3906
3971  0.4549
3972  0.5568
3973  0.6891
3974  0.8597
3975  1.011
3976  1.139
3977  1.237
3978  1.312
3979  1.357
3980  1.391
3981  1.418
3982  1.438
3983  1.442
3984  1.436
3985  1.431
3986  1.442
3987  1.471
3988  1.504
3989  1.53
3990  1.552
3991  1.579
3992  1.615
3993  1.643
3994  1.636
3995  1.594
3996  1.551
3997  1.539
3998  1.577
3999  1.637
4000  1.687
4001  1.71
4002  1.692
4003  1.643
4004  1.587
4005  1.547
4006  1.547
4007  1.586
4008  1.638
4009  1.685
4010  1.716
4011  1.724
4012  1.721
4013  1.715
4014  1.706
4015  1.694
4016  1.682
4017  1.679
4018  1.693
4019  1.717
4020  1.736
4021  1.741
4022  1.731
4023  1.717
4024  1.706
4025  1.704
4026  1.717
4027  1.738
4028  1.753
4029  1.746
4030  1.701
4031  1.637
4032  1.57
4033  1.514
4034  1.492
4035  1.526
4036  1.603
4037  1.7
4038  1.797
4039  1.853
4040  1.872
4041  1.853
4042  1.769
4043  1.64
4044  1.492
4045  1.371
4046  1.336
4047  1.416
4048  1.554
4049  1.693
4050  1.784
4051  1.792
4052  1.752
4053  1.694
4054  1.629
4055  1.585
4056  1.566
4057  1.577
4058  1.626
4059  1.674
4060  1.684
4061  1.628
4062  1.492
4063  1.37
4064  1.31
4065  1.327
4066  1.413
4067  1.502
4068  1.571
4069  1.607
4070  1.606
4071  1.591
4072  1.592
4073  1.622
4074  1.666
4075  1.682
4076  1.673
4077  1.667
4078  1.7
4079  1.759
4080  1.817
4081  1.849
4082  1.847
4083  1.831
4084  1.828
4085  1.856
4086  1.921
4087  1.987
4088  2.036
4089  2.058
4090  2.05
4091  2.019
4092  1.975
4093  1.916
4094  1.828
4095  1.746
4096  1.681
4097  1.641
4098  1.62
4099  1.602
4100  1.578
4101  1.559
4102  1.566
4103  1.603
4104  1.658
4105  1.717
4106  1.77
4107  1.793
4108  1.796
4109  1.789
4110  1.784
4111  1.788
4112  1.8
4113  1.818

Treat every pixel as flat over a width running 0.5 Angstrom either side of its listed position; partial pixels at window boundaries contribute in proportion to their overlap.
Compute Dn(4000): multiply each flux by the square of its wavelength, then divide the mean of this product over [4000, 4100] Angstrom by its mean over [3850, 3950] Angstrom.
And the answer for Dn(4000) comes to 1.96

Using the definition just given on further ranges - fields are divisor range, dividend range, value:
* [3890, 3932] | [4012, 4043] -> 1.74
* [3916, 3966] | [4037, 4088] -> 2.17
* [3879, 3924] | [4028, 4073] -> 1.57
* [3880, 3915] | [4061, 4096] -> 1.72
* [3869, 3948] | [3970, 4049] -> 1.75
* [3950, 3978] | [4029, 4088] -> 2.07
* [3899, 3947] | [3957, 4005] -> 1.38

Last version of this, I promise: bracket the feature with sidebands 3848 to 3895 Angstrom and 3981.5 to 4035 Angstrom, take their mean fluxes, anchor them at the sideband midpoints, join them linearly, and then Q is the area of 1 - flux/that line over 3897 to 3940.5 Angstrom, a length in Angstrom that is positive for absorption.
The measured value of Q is 9.7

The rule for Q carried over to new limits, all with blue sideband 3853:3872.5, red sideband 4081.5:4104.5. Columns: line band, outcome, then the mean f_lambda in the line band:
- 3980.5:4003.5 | -2.51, 1.56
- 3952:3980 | 9.73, 0.846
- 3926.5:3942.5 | 9.42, 0.484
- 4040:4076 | 1.52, 1.59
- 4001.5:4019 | -2.26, 1.66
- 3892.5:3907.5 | -0.45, 1.07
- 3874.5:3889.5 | 0.30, 0.946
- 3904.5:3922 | -2.02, 1.22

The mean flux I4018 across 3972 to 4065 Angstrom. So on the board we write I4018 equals 1.57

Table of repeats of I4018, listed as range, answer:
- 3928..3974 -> 0.721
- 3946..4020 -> 1.28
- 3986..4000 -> 1.57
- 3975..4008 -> 1.51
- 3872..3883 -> 0.966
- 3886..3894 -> 0.968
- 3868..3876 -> 0.918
